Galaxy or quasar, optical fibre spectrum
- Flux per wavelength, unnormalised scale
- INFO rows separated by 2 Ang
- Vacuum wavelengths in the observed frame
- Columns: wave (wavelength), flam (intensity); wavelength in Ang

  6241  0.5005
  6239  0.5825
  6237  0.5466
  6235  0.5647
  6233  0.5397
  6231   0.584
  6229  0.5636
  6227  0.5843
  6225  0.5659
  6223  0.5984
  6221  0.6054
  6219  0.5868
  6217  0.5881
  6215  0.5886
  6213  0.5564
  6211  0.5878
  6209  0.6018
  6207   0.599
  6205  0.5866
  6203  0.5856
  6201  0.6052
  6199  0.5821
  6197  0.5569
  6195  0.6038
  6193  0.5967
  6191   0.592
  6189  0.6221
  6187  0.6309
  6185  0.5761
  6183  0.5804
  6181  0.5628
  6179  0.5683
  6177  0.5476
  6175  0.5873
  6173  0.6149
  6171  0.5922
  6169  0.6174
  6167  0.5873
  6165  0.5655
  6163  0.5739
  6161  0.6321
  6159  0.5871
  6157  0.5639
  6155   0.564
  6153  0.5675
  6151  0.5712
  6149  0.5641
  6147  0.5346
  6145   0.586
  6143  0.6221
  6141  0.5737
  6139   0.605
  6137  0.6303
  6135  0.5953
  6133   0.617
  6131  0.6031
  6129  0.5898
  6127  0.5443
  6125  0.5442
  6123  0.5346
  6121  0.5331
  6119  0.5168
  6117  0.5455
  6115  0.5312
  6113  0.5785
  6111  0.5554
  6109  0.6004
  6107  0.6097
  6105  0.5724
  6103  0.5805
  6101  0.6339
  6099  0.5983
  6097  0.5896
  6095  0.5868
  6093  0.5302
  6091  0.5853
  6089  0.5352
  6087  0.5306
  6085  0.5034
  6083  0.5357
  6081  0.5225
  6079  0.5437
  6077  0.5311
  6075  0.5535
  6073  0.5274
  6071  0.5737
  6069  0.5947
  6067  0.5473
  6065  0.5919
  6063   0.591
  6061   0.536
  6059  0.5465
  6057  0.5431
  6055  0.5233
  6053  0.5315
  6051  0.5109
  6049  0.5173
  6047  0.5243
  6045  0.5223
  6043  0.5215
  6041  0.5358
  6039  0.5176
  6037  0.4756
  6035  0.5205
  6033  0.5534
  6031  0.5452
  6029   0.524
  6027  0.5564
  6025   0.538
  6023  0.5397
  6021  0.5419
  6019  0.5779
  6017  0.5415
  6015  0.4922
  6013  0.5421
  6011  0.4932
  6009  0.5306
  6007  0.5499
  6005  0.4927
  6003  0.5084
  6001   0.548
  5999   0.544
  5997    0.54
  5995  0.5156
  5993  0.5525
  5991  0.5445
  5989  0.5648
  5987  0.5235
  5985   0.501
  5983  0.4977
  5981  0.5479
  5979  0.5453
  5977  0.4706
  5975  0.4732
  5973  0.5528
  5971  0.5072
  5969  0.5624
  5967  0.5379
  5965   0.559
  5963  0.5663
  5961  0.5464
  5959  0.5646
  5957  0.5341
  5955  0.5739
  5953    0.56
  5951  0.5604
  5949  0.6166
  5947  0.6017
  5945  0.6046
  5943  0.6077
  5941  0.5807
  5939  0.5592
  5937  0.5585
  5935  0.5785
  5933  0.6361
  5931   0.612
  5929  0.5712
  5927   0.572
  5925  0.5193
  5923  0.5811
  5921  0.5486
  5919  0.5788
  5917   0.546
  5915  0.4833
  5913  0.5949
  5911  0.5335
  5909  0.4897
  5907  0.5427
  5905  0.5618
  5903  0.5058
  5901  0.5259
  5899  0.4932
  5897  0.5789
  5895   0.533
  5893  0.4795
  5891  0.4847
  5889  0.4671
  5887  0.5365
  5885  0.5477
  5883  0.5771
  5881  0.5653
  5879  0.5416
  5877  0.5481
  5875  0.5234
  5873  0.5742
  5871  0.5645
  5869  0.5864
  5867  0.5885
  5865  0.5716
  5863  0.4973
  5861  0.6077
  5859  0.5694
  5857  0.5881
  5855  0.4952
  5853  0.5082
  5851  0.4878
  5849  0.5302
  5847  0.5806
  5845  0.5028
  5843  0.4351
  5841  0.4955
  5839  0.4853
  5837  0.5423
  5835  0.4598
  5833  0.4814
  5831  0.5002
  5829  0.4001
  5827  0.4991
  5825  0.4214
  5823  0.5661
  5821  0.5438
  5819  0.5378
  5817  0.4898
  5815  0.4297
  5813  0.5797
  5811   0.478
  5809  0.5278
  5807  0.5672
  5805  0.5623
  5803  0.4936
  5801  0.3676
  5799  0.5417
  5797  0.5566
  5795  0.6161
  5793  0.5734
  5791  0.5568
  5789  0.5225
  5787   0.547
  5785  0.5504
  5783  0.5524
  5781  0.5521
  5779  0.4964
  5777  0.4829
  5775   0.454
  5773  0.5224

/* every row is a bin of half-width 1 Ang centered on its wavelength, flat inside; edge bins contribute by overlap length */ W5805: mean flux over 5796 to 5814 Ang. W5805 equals 0.519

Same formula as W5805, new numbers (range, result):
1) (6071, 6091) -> 0.536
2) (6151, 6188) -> 0.584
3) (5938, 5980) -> 0.556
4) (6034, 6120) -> 0.549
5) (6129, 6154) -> 0.589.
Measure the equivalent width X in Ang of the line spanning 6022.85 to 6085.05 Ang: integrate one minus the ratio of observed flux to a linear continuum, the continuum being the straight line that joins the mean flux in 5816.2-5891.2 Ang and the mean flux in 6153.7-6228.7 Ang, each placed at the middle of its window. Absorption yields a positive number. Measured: 2.6 Ang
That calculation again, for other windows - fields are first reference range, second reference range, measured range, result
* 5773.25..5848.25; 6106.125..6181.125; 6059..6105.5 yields 0.4 Ang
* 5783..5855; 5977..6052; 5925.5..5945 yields -2.4 Ang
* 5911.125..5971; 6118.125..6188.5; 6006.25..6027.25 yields 1.3 Ang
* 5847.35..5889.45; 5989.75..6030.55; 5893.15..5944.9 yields -1.2 Ang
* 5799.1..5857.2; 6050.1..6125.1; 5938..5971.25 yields -2.6 Ang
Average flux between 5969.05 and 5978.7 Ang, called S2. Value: 0.51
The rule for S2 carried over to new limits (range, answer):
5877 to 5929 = 0.536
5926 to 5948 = 0.589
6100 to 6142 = 0.576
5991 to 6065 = 0.533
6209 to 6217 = 0.582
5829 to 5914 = 0.529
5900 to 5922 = 0.537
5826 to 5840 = 0.481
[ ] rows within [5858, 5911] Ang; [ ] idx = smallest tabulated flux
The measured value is 0.4671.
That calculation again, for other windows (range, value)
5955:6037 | 0.4706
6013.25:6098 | 0.4756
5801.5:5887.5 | 0.4001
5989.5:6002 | 0.5156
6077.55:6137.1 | 0.5034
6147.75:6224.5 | 0.5476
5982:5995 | 0.4977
